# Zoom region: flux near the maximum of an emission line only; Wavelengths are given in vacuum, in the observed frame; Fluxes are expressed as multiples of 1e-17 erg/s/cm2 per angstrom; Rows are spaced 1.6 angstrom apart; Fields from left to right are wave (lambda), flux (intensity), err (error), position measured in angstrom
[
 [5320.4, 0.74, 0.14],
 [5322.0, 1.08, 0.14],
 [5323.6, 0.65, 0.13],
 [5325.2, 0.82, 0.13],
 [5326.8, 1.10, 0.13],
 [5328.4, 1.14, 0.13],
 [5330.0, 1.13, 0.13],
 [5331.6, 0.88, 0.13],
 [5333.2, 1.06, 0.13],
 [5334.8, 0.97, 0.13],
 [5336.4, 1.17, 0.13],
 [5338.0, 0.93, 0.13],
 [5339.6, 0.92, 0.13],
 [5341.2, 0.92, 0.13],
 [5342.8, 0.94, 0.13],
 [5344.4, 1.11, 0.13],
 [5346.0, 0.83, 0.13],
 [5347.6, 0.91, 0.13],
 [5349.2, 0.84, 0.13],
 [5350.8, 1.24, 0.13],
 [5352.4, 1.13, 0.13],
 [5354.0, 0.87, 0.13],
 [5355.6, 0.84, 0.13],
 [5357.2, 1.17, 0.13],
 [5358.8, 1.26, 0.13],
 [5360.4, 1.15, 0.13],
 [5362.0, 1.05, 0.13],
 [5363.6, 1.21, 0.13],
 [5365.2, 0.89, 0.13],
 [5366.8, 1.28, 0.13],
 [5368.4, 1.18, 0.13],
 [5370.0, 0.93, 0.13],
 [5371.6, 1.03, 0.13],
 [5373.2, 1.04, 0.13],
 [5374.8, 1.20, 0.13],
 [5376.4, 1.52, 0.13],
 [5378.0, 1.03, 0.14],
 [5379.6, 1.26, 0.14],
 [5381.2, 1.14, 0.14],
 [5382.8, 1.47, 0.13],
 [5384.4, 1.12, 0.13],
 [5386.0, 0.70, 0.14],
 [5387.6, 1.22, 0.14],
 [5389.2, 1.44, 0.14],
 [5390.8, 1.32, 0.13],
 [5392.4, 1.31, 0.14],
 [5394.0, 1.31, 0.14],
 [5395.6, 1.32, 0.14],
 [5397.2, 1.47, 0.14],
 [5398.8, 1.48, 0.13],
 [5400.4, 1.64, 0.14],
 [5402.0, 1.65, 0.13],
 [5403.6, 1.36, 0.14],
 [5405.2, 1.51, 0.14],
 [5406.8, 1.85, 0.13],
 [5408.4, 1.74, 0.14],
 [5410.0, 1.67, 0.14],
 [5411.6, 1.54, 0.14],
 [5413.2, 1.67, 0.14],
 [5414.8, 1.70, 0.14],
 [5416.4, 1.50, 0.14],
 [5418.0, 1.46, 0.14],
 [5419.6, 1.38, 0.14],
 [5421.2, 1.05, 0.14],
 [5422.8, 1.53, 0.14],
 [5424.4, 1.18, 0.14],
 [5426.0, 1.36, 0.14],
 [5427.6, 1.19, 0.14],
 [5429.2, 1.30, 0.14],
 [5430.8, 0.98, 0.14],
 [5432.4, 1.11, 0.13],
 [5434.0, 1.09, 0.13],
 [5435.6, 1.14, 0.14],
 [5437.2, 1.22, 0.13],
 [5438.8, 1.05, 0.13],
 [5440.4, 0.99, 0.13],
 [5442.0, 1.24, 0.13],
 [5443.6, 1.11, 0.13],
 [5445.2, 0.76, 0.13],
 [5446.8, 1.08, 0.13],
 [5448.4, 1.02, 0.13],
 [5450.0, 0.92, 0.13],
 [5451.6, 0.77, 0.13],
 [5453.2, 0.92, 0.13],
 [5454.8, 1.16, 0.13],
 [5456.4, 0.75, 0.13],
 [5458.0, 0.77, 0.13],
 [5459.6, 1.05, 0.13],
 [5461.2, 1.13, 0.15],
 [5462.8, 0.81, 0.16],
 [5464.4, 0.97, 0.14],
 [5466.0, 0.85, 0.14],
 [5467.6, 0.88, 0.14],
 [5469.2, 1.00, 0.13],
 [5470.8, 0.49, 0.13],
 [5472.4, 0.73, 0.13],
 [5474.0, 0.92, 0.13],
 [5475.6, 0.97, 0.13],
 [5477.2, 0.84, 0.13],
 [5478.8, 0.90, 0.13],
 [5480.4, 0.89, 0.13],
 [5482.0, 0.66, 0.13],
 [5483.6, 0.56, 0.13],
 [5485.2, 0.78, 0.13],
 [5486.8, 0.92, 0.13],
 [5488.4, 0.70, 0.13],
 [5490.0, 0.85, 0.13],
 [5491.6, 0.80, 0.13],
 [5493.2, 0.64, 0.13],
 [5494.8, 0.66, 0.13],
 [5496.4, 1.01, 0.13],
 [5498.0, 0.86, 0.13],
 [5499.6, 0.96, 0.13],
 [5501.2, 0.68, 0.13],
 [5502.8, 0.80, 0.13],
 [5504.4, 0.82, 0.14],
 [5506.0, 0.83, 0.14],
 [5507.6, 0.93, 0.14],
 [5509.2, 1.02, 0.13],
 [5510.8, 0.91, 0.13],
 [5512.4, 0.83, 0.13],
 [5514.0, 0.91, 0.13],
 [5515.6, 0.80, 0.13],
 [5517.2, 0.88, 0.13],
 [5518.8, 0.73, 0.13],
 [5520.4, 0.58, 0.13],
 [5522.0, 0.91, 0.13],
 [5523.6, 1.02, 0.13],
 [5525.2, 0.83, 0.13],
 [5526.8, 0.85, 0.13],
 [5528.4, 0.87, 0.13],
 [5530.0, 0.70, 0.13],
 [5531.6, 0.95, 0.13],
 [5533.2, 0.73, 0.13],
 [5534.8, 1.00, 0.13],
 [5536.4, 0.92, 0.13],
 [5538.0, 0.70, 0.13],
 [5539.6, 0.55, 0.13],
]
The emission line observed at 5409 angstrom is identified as C III]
